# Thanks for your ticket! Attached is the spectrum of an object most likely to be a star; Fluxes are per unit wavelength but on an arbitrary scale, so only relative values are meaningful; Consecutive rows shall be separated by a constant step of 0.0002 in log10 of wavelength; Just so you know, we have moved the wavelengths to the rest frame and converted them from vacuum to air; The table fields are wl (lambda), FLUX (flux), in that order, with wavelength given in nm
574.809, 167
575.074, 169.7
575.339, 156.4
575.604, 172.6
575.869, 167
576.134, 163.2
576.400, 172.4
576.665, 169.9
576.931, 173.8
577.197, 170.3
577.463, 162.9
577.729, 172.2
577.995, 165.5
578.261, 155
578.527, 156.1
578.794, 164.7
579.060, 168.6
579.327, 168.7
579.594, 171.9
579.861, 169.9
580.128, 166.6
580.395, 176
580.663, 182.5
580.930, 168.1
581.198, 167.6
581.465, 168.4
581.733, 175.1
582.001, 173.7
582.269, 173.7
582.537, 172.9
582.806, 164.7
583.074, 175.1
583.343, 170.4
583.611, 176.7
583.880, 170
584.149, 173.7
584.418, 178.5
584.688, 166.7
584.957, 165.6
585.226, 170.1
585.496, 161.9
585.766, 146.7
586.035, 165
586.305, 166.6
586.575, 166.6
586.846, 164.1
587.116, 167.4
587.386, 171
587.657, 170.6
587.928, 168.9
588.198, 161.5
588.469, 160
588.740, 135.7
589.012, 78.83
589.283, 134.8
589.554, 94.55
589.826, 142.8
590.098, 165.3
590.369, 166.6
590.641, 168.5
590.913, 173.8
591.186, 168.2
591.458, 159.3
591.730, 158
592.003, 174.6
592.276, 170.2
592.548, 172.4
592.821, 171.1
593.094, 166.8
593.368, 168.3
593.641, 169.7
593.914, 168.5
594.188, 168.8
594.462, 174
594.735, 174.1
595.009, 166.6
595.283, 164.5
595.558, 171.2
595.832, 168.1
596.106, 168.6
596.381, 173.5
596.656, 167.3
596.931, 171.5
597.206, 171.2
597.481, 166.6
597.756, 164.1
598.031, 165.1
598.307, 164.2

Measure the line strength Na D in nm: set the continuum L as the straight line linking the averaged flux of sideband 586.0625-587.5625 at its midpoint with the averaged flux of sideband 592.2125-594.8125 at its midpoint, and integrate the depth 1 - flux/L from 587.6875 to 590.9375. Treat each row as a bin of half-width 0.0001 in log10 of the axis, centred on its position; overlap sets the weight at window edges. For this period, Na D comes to 0.43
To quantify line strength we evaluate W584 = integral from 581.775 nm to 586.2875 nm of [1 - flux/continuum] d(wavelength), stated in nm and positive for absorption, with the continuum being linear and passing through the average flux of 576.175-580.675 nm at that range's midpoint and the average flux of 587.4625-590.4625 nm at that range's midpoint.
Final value -0.41 nm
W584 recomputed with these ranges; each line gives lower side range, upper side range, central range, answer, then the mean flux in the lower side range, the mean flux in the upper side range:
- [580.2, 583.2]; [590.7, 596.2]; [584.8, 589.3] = 0.37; 172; 169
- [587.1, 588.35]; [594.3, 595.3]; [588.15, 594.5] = 0.46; 168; 171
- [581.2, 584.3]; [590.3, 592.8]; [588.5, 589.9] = 0.41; 172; 168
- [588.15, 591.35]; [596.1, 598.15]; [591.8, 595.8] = -0.30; 146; 168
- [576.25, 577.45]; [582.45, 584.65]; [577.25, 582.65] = 0.07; 170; 172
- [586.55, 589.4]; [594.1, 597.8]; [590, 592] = -0.10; 152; 169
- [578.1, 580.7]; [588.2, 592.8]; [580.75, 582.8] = -0.09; 167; 152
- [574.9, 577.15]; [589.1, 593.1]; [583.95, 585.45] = -0.07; 168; 158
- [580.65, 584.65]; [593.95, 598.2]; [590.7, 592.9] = 0.02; 172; 169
